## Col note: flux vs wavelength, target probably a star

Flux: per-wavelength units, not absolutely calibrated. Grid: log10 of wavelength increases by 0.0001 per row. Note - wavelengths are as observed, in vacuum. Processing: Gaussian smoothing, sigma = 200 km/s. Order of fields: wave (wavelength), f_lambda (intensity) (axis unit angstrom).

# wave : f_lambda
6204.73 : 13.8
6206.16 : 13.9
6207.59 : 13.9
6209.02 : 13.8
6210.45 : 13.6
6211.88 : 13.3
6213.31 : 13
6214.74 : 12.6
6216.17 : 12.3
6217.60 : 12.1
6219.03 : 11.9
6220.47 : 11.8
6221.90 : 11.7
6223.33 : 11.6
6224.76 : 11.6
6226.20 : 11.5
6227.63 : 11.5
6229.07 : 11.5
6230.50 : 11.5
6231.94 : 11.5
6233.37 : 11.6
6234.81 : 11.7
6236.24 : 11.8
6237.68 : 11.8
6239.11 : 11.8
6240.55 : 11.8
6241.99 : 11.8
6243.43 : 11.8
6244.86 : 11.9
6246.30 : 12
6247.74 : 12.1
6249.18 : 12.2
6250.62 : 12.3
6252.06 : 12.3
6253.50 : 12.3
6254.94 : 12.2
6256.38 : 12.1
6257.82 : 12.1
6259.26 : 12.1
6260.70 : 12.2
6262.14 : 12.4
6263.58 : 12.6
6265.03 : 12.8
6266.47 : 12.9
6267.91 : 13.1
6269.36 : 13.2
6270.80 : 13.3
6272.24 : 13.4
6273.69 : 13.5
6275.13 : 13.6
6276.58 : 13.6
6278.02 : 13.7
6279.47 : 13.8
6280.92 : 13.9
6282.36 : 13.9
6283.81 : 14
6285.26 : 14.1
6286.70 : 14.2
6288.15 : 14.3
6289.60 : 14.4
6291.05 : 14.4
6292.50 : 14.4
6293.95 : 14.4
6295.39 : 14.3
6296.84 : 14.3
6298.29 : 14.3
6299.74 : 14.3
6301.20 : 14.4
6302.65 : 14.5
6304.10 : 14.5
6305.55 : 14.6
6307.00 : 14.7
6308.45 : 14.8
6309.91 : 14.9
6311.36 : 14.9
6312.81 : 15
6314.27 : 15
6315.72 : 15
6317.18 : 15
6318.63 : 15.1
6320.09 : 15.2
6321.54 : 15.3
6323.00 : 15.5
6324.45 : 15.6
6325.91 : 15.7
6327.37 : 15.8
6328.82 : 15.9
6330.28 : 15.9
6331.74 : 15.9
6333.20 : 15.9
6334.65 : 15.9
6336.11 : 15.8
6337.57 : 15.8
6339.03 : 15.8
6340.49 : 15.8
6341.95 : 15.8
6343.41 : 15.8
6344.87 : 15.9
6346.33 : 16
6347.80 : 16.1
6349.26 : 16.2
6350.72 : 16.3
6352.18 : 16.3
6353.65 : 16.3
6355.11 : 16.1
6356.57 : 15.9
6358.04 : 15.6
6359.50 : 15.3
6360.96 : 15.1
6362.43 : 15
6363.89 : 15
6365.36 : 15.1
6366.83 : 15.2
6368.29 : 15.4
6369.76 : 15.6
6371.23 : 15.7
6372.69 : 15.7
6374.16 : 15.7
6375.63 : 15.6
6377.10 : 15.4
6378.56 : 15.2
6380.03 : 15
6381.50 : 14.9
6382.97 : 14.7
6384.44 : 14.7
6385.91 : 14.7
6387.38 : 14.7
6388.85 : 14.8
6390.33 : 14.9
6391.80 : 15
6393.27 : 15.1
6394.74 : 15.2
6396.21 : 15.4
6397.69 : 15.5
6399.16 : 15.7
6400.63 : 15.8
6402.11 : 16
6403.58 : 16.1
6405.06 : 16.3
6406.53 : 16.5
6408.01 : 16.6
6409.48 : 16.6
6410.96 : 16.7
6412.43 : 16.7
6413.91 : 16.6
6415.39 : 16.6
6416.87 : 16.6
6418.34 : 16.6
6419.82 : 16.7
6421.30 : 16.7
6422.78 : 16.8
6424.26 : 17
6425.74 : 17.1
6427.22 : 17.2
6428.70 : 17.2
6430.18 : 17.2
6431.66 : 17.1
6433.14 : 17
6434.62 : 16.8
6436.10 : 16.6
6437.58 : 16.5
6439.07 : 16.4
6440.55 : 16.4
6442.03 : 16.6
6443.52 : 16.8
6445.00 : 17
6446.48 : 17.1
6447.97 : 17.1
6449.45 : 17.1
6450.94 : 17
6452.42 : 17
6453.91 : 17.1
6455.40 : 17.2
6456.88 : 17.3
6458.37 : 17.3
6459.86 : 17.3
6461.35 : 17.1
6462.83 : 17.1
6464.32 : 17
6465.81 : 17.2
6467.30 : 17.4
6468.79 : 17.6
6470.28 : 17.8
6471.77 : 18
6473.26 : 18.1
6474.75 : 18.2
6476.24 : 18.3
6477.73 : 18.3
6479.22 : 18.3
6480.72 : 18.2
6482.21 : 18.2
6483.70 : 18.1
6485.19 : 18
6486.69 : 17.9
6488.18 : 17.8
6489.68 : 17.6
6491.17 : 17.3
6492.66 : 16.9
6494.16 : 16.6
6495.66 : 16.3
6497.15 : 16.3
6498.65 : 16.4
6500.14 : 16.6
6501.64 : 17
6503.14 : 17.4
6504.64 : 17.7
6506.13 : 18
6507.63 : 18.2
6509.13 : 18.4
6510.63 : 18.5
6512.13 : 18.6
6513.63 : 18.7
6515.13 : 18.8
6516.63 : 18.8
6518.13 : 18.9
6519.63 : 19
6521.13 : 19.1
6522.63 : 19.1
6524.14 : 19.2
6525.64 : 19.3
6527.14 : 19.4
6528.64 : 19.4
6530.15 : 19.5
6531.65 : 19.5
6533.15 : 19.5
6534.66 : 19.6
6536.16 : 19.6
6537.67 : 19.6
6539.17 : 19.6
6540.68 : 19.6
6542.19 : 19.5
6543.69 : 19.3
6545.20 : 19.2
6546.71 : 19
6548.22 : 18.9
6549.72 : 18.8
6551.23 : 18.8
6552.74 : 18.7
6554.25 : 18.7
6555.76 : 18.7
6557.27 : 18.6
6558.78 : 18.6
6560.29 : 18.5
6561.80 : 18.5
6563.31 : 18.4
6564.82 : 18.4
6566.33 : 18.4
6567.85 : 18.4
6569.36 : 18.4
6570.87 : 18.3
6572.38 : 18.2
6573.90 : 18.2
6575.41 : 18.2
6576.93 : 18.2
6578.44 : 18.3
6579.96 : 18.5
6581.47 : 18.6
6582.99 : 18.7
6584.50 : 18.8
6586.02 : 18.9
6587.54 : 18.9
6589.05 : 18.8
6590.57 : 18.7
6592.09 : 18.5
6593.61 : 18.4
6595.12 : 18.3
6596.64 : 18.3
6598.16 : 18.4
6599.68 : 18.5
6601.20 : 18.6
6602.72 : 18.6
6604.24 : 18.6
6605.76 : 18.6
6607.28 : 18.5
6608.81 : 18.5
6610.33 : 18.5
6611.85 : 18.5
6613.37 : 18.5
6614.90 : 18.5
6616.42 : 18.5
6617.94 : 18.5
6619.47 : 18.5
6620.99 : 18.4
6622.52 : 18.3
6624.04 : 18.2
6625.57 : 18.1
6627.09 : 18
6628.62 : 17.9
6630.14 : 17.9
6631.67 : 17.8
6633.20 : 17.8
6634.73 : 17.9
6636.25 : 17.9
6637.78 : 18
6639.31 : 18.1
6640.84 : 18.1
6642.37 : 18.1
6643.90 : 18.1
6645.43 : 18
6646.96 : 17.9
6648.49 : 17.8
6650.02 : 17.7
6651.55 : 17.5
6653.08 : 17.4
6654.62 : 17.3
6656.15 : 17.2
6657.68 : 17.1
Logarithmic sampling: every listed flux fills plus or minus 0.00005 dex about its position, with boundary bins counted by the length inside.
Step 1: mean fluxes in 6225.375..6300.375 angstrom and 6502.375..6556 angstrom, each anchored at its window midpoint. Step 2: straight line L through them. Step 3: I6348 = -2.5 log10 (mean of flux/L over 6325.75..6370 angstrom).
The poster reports -0.07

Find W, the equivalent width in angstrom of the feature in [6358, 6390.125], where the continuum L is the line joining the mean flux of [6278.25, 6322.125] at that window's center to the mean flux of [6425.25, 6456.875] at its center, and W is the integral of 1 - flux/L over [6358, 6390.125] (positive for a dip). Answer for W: 1.2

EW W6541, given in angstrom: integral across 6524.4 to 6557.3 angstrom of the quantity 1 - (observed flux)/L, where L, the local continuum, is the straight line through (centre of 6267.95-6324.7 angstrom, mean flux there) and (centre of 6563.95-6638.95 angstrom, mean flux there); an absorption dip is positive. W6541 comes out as -3.1 angstrom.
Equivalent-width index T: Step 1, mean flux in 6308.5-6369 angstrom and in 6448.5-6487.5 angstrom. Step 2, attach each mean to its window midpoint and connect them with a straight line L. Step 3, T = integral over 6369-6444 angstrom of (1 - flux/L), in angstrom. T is 2.7 angstrom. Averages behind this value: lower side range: 15.6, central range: 16.1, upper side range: 17.6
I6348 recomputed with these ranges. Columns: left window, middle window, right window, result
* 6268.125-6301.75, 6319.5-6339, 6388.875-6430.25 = -0.07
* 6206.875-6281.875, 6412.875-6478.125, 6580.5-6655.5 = -0.10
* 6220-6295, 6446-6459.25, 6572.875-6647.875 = -0.09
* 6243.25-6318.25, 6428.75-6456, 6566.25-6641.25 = -0.06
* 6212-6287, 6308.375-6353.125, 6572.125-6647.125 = -0.14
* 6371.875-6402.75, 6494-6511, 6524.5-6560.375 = 0.05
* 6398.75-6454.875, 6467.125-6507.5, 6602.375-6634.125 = -0.02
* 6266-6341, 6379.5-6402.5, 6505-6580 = 0.07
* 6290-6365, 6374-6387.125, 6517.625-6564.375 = 0.08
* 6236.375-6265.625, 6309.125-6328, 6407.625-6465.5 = -0.10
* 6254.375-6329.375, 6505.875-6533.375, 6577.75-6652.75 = -0.11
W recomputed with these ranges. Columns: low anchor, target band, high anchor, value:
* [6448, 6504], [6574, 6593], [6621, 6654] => -0.9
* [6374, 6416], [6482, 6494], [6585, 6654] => -0.7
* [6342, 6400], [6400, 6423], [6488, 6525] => -0.5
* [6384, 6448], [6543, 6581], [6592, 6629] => -1.5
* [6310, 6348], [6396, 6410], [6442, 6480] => 0.5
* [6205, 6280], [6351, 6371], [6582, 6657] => -1.8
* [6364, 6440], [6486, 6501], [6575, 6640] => 0.1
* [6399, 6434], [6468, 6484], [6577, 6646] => -0.9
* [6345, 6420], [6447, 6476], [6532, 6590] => -0.5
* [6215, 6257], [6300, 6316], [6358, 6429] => -1.3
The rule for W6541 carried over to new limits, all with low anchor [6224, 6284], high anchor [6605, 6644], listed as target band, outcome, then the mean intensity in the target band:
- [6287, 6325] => -4.2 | 14.7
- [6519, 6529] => -1.5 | 19.2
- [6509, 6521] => -1.6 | 18.8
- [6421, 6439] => -2.1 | 16.9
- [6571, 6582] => -0.5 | 18.3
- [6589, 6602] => -0.5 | 18.5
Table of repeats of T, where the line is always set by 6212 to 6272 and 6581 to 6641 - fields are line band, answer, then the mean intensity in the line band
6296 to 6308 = -1.2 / 14.5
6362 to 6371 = -0.6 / 15.2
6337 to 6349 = -1.8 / 15.9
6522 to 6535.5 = -1.9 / 19.4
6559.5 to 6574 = -0.6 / 18.4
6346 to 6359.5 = -2.0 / 16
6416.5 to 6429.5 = -1.4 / 16.9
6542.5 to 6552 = -0.9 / 19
